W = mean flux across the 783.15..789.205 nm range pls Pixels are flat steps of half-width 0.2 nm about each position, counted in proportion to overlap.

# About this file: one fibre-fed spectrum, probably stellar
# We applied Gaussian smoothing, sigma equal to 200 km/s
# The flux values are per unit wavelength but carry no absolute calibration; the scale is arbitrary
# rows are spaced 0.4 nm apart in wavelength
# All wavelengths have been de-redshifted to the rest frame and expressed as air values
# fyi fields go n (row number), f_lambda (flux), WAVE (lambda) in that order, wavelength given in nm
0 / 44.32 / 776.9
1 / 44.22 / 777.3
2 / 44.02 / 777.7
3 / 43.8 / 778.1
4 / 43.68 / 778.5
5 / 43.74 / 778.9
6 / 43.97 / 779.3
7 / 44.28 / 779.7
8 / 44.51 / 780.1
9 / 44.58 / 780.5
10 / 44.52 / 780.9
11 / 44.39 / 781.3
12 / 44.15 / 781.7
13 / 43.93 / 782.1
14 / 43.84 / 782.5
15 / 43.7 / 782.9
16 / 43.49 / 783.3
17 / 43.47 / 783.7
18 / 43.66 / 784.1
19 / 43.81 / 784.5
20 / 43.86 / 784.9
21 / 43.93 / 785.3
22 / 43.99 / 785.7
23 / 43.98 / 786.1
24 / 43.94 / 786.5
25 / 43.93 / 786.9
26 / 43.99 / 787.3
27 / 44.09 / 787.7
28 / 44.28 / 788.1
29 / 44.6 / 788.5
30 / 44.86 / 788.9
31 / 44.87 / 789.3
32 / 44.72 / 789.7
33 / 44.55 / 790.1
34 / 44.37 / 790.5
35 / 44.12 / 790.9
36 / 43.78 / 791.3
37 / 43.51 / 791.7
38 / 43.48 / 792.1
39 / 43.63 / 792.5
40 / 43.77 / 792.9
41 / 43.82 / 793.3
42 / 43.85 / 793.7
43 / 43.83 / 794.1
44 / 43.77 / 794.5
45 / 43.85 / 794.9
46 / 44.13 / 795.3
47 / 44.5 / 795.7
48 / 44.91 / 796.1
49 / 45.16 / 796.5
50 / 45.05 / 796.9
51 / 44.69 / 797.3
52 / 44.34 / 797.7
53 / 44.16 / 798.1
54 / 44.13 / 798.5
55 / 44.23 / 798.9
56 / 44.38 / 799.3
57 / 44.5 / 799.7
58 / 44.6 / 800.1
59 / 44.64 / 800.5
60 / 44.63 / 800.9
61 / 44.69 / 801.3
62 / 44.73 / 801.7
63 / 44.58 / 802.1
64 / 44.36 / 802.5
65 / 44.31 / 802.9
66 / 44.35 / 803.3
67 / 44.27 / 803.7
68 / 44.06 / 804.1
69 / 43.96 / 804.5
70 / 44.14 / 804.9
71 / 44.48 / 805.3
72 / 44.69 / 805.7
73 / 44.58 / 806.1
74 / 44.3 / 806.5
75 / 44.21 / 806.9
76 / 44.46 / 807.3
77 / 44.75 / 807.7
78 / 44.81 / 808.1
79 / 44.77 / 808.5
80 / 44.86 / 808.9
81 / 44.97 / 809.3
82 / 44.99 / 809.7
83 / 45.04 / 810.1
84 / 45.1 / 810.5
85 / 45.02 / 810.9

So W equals 44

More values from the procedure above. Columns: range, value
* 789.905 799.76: 44.2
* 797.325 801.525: 44.4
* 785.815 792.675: 44.2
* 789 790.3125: 44.7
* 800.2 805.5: 44.4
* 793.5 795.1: 43.8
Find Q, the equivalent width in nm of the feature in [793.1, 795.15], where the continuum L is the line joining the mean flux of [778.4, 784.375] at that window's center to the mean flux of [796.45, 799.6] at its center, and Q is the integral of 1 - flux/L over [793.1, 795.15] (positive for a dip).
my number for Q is 0.02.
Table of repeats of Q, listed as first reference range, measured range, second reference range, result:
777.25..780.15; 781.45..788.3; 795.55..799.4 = 0.05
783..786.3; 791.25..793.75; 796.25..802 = 0.03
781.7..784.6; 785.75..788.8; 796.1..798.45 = -0.01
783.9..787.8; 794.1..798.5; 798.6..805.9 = -0.02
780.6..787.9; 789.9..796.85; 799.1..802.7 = 0.03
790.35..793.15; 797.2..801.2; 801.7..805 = -0.03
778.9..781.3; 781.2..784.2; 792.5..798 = 0.03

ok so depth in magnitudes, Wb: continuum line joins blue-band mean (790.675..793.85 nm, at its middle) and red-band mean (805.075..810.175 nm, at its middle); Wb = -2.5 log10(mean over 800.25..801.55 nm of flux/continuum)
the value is -0.01 mag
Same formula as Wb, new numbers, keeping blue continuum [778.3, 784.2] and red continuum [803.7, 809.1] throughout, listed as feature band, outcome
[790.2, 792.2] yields 0.007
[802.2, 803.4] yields 0.001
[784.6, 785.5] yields 0.005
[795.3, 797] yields -0.013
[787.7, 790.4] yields -0.011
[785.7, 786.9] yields 0.003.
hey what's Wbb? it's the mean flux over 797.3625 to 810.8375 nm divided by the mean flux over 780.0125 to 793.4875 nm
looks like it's 1.0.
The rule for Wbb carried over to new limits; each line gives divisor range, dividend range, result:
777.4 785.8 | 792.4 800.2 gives 1.01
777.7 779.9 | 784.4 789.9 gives 1.01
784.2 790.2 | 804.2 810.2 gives 1.01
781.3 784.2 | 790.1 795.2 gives 1.00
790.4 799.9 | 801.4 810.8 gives 1.01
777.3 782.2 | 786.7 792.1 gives 1.00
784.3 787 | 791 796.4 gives 1.00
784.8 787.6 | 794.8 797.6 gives 1.02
